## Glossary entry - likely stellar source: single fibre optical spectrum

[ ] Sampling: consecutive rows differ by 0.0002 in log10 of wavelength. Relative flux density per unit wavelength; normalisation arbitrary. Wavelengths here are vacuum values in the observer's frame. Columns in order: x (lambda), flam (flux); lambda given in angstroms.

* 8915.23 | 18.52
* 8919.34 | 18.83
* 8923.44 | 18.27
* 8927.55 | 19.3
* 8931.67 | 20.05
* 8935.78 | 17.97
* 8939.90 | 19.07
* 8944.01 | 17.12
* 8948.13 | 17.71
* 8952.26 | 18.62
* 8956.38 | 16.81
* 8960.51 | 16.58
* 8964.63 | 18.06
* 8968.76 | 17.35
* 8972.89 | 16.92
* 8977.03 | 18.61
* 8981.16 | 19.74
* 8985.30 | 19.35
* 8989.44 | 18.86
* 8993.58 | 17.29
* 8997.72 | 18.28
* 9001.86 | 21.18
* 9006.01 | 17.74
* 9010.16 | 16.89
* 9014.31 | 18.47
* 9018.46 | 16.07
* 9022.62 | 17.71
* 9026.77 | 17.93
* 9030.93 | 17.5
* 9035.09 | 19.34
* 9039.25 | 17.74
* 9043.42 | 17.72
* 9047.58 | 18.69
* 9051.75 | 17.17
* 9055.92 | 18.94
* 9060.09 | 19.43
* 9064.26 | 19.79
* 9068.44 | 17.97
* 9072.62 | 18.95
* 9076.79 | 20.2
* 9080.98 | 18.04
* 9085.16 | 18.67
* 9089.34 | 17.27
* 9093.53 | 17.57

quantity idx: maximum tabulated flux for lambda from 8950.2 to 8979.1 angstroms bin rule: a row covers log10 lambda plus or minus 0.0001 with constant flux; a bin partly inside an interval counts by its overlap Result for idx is 18.62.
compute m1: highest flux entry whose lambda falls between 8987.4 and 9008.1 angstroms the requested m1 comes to 21.18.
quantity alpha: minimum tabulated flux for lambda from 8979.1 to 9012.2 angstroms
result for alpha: 16.89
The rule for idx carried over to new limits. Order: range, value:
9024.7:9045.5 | 19.34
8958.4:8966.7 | 18.06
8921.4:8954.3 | 20.05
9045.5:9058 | 18.94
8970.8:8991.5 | 19.74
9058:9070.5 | 19.79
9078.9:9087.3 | 18.67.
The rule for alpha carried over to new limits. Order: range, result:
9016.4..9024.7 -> 16.07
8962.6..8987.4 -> 16.92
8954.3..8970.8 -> 16.58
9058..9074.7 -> 17.97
